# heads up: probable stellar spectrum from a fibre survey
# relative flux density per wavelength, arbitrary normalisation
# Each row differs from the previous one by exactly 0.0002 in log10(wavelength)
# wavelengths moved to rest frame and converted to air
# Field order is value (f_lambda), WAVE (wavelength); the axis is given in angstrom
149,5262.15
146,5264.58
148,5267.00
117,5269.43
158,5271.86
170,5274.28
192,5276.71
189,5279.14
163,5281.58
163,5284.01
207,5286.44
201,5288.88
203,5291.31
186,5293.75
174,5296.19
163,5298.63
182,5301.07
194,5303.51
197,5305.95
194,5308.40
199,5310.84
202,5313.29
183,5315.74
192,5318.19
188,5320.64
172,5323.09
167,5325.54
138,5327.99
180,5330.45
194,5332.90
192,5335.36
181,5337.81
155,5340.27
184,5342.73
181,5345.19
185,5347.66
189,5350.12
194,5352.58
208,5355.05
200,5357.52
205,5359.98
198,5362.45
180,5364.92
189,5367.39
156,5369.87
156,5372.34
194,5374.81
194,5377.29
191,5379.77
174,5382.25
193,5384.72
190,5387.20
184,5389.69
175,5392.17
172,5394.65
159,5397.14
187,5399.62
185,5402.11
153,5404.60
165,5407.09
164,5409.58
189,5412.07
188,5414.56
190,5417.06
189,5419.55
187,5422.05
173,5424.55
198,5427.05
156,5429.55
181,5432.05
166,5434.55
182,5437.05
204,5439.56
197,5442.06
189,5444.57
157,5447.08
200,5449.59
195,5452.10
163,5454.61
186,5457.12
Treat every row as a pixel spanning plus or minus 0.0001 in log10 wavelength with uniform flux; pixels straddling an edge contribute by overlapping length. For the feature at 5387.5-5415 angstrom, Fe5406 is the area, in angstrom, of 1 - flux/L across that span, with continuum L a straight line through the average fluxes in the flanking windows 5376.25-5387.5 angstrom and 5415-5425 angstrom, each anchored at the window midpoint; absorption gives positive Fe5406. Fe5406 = 1.8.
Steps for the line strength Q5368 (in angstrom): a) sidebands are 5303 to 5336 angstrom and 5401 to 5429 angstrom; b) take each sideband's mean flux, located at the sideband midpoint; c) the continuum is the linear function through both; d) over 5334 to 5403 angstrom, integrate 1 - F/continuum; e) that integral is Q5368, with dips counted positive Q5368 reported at -0.7 angstrom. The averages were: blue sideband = 185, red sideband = 179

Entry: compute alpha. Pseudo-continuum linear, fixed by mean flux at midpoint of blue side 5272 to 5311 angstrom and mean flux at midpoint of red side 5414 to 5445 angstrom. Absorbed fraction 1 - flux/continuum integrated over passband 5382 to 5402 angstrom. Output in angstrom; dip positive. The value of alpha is 0.5 angstrom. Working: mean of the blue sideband 185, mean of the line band 180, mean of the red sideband 184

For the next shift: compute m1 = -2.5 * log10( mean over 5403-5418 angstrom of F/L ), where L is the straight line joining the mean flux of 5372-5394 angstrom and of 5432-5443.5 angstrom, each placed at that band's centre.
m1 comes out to 0.06 mag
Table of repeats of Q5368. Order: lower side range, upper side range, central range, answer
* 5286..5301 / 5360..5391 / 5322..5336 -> 1.0 angstrom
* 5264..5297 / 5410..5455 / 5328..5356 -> -1.0 angstrom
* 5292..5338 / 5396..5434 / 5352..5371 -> -1.1 angstrom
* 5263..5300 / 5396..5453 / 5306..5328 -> -1.4 angstrom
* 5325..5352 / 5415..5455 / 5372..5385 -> -0.4 angstrom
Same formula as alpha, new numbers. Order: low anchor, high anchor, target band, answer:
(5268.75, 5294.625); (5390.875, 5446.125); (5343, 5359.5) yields -1.3 angstrom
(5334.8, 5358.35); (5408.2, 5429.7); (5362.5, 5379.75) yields 0.4 angstrom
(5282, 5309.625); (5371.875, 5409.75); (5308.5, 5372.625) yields -0.4 angstrom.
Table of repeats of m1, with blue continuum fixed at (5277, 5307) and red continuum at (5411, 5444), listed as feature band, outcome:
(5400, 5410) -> 0.099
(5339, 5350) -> 0.045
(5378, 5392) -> -0.005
